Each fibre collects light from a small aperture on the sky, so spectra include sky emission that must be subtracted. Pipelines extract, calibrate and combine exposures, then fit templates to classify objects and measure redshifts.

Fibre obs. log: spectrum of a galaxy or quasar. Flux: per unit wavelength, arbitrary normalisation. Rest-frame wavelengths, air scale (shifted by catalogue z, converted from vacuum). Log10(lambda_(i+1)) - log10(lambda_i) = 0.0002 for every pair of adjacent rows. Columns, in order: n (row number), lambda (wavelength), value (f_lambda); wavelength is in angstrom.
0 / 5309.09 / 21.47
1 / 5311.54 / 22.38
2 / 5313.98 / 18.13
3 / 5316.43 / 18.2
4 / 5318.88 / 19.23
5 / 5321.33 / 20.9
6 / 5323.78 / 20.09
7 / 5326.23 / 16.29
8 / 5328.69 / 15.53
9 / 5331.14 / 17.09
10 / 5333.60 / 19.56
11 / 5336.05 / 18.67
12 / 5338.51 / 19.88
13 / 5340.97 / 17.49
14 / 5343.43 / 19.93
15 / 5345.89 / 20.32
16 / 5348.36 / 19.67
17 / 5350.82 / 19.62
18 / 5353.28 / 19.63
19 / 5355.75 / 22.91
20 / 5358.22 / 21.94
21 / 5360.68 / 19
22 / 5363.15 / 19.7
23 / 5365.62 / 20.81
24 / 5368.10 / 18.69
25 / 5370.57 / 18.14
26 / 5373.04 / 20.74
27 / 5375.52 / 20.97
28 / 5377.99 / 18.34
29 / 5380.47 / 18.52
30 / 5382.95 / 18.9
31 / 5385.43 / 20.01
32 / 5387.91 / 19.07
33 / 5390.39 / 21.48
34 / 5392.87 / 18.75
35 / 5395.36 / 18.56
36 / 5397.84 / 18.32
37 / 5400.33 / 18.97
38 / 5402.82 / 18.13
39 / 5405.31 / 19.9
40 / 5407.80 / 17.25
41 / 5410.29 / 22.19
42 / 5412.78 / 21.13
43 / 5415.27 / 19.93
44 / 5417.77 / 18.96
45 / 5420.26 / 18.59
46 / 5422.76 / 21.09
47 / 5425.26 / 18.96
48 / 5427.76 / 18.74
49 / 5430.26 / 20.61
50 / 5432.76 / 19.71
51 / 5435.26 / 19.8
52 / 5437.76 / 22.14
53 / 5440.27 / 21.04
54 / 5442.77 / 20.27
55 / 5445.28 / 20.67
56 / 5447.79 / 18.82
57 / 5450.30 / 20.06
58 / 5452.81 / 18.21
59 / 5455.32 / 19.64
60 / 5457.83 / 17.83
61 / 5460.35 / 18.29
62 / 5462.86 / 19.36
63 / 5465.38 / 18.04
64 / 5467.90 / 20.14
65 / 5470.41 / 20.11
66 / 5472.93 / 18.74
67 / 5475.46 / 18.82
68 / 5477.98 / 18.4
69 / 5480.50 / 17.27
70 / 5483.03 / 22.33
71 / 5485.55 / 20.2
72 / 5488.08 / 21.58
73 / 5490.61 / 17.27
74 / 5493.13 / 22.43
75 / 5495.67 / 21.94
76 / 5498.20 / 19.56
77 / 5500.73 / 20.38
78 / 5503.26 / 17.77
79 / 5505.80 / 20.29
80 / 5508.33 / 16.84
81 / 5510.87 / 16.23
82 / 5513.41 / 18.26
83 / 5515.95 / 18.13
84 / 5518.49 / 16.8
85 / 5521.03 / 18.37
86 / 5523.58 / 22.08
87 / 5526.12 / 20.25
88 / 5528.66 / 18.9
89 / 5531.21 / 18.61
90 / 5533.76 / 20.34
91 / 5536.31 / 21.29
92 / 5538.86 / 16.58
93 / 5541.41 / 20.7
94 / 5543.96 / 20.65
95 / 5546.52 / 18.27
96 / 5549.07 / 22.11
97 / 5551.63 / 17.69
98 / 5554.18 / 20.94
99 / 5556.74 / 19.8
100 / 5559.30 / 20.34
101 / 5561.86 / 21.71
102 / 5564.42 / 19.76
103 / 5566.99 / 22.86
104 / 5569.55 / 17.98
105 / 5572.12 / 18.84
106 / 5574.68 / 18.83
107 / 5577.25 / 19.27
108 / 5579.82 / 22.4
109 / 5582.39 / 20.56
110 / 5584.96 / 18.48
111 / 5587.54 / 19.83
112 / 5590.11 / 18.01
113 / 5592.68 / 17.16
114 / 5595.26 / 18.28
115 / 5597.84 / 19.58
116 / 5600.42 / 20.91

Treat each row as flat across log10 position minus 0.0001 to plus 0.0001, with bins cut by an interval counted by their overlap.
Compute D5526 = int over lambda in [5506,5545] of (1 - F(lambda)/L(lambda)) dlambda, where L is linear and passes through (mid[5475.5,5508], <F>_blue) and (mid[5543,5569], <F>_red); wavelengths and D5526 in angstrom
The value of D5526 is 2.20 angstrom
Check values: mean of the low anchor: 19.8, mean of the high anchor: 20.3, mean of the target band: 19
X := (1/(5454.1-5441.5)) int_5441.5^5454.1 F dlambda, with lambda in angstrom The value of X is 19.6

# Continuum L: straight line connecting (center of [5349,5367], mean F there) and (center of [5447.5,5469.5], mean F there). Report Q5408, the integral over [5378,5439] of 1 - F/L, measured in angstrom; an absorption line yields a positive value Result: 0.5 angstrom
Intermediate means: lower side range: 20.5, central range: 19.5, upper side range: 19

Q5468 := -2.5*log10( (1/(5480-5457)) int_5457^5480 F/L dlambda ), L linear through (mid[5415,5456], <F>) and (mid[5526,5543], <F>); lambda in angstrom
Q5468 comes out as 0.05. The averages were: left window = 19.8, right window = 19.5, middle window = 18.8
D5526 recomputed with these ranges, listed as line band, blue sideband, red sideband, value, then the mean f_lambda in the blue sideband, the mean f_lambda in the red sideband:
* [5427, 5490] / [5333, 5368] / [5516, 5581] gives 0.71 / 19.9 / 19.8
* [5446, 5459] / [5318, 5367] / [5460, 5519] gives 0.16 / 19.4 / 19.2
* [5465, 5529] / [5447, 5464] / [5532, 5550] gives 0.28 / 18.9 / 19.9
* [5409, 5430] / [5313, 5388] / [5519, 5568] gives -0.46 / 19.3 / 20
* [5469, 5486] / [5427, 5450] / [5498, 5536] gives 0.16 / 20.2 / 18.9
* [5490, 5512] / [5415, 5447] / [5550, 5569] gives 1.04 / 20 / 20.4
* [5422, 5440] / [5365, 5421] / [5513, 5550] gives -0.71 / 19.4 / 19.4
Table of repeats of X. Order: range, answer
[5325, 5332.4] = 16.3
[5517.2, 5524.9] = 19.1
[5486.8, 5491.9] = 19.5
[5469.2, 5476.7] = 19.2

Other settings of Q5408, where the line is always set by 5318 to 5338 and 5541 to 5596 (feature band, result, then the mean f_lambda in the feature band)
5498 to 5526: 1.16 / 18.6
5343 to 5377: -2.75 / 20.1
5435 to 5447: -1.09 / 20.8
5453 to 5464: 0.25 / 18.7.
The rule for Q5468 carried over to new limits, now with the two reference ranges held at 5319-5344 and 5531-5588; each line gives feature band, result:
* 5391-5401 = 0.01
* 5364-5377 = -0.06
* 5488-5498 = -0.06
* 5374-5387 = -0.03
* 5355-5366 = -0.11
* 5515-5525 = 0.04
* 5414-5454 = -0.04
